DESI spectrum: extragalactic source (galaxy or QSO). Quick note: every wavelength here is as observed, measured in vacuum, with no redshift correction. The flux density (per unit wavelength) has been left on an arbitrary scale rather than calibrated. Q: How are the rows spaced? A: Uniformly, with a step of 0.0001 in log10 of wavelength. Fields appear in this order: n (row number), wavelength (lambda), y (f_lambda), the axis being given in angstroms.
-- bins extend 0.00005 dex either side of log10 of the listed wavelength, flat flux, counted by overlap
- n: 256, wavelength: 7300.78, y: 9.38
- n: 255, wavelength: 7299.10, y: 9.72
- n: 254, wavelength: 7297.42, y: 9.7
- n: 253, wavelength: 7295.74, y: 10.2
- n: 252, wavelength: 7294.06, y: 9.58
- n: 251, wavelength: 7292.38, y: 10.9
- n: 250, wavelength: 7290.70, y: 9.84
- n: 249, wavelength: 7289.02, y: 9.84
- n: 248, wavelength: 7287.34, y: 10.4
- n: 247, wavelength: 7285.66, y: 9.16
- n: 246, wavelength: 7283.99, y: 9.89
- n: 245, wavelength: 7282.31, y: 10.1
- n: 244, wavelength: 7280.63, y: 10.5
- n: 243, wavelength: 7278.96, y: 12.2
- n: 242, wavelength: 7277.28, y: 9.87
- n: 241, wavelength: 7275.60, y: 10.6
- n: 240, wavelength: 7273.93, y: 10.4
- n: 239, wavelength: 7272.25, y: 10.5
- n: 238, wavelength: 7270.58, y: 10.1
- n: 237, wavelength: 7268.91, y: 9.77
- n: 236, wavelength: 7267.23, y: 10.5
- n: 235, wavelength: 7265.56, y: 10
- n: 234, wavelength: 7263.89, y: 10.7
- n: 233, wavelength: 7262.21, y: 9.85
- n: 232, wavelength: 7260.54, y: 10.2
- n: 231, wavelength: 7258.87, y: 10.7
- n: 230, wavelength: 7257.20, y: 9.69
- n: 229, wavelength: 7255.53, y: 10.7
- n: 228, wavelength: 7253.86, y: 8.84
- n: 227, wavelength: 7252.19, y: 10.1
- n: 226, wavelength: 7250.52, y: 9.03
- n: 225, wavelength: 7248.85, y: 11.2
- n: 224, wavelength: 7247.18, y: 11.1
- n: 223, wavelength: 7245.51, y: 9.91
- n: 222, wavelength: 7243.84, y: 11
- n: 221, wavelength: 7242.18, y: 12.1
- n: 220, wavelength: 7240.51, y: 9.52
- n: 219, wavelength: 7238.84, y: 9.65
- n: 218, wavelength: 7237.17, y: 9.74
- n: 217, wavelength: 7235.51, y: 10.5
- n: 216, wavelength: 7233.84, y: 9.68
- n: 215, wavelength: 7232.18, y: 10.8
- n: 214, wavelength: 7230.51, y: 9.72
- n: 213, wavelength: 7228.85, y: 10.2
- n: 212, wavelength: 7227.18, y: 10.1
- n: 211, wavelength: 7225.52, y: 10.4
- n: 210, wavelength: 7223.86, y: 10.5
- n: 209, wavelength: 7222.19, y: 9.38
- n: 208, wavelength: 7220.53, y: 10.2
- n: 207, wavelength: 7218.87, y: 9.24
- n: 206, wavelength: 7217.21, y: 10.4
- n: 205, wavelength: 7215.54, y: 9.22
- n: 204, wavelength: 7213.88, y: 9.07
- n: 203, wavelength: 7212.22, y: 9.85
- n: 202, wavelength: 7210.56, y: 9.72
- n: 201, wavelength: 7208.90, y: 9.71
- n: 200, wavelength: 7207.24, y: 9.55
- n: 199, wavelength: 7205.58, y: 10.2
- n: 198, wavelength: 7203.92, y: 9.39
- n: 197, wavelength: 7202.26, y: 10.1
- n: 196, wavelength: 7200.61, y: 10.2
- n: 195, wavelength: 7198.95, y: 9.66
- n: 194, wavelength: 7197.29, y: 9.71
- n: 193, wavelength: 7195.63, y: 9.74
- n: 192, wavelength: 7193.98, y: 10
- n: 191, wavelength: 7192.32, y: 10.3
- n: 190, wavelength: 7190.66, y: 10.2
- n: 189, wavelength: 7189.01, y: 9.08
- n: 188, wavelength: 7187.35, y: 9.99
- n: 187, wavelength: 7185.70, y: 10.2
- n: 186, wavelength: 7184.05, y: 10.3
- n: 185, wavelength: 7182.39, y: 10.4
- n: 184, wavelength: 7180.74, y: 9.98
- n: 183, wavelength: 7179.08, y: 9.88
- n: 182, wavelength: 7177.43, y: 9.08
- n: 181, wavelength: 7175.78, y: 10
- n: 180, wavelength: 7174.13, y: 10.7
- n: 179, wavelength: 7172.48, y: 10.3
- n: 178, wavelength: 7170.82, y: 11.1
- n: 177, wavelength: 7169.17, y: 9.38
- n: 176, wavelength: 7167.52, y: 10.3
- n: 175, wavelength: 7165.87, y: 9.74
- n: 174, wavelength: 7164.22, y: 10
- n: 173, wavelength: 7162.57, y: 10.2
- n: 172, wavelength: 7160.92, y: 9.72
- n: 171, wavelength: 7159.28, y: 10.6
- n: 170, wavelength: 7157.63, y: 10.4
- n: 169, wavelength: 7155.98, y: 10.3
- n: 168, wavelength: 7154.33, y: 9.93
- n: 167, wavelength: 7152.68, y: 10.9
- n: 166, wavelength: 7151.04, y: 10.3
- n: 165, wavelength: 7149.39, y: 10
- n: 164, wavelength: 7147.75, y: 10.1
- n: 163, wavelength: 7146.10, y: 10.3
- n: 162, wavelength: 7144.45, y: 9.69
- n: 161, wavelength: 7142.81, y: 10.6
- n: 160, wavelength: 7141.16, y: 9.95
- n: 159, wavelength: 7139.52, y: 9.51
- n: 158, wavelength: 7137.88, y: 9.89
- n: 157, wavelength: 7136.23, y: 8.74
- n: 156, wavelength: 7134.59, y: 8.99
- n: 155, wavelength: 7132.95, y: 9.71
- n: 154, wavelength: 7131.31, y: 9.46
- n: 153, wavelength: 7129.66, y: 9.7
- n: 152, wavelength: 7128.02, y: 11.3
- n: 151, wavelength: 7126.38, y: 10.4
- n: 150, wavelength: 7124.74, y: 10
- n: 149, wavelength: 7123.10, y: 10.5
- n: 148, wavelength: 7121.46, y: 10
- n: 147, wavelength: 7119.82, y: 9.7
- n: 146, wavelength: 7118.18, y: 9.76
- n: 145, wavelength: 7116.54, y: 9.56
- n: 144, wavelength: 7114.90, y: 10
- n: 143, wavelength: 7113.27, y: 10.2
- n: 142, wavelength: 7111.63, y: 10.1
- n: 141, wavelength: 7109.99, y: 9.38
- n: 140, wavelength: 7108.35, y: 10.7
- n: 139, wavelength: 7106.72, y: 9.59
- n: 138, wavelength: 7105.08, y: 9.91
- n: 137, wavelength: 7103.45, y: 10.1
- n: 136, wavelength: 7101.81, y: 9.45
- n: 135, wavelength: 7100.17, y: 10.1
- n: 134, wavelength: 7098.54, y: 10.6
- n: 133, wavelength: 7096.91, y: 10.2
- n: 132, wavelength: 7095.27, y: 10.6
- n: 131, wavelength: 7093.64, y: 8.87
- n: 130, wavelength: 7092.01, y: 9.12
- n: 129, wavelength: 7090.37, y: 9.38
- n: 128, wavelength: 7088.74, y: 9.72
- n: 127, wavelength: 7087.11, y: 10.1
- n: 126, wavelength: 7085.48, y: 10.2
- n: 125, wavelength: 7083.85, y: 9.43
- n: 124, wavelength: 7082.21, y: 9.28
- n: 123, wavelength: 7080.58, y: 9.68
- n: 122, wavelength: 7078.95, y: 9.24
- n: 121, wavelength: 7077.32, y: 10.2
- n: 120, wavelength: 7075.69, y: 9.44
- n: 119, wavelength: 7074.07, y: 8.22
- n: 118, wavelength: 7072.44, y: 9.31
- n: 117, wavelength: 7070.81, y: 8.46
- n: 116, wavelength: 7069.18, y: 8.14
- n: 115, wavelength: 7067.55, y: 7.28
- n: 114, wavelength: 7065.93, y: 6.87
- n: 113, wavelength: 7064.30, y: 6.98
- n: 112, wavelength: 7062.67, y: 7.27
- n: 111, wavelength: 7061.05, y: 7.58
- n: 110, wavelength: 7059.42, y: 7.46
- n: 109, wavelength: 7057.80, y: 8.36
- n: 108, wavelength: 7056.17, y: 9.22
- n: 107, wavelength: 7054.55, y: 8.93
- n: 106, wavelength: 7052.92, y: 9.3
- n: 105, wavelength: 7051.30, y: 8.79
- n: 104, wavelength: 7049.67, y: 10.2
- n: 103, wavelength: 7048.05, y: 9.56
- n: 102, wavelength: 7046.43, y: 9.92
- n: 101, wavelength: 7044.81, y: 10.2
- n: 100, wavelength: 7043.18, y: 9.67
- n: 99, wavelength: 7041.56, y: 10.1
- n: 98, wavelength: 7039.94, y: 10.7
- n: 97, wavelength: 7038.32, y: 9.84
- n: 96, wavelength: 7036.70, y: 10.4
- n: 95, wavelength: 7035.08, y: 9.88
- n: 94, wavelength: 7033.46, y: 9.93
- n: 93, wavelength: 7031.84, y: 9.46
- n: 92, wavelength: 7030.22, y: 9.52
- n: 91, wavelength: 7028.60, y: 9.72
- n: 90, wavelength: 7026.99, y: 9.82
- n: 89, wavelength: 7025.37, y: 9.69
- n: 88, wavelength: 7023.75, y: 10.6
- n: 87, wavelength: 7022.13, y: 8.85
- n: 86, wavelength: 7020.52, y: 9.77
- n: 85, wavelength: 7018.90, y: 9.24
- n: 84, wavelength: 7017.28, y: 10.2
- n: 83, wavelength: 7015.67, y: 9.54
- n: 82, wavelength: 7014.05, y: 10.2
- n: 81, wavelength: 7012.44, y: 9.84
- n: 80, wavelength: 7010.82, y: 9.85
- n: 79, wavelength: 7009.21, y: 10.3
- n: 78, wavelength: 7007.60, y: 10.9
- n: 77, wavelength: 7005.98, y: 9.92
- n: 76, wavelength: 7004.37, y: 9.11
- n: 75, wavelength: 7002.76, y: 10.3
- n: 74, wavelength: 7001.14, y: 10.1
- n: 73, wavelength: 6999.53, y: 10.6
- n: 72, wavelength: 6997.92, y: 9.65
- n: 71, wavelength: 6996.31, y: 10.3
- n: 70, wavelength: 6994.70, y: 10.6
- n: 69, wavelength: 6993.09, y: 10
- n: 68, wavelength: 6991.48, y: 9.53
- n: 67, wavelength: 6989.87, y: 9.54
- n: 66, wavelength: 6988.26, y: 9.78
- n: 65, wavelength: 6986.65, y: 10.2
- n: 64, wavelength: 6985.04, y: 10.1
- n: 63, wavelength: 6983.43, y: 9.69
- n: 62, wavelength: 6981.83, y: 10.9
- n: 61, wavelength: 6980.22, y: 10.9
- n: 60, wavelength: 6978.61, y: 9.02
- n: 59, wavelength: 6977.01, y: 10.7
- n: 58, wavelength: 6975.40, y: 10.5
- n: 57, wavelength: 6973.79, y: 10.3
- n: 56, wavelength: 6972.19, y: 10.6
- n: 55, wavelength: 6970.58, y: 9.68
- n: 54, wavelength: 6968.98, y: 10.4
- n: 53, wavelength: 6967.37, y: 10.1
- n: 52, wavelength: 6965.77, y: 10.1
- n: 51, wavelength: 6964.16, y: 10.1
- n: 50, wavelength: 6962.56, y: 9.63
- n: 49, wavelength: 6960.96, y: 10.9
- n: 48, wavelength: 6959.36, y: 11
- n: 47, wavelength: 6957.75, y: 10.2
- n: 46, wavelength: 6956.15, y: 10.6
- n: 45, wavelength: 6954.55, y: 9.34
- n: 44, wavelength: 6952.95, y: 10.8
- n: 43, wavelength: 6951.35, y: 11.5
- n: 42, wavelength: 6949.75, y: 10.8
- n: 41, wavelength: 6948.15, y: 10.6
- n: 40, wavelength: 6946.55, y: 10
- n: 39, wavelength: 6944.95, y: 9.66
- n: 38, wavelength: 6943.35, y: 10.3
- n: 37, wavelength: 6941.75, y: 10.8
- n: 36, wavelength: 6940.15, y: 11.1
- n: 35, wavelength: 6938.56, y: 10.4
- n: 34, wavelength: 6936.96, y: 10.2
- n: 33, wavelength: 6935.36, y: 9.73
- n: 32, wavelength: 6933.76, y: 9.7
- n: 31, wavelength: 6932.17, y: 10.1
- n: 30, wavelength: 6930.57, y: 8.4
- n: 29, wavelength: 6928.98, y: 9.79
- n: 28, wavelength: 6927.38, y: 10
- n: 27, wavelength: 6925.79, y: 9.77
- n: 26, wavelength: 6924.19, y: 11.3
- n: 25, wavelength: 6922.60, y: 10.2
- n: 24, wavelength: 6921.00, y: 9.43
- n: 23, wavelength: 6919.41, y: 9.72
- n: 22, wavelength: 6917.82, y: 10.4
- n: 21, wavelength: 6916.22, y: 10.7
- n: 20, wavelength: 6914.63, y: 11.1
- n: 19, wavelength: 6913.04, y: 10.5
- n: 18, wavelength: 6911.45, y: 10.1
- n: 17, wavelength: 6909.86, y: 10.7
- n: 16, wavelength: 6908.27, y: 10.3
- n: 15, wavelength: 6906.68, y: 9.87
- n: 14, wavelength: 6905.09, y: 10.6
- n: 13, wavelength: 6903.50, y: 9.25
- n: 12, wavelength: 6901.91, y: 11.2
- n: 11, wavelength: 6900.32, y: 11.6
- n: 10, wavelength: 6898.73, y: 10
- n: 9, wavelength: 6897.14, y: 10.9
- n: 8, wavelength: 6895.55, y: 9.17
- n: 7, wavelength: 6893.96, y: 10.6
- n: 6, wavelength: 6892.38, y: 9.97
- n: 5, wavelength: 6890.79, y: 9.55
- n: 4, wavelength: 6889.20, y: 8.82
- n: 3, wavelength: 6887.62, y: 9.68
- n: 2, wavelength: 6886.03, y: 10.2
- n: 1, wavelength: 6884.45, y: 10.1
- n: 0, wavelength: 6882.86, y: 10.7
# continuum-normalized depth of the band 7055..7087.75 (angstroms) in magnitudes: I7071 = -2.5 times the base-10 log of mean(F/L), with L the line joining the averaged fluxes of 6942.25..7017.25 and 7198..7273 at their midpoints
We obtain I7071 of 0.18 mag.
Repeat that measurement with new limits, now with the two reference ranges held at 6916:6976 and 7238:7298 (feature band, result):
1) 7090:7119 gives 0.04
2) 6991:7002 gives 0.01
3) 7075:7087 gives 0.06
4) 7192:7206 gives 0.04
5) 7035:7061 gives 0.08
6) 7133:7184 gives 0.02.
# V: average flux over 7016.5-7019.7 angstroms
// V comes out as 9.7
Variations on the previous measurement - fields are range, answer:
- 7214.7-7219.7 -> 9.61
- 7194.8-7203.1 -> 9.89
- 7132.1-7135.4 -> 9.37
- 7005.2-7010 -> 10.4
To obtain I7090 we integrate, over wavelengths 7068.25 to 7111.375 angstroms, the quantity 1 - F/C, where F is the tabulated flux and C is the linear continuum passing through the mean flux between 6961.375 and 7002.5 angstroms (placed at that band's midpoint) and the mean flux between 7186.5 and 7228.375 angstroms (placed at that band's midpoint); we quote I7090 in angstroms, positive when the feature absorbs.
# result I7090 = 1.7 angstroms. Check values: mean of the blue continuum 10.1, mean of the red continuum 9.84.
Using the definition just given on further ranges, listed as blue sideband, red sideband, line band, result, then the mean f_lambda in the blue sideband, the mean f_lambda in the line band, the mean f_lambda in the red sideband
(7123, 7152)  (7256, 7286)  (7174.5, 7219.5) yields 1.2 angstroms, 9.94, 9.83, 10.3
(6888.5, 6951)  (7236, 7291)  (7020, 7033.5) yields 0.7 angstroms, 10.2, 9.7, 10.2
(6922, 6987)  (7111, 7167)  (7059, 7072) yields 3.3 angstroms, 10.2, 7.56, 10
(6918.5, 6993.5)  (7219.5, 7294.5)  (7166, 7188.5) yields 0.2 angstroms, 10.2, 10.1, 10.2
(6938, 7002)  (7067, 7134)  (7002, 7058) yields 1.3 angstroms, 10.3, 9.78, 9.69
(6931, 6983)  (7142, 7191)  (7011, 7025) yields 0.7 angstroms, 10.3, 9.78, 10.1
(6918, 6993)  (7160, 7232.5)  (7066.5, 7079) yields 1.7 angstroms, 10.2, 8.73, 9.95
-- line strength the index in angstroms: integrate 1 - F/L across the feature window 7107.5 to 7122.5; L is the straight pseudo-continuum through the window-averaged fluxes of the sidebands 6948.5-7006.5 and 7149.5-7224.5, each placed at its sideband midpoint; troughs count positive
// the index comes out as 0.18 angstroms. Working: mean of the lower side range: 10.2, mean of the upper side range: 9.98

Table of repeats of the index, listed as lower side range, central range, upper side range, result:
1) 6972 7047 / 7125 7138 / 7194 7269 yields 0.32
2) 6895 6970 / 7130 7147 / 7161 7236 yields 0.58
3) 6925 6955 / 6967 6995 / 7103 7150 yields -0.05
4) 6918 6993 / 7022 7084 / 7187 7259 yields 5.79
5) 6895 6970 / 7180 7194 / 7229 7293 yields 0.27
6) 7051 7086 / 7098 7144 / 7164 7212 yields -3.61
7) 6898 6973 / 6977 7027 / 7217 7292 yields 1.38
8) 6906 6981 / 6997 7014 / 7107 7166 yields 0.19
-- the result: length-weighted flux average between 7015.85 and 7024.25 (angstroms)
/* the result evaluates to 9.69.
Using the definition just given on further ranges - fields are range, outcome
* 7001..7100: 9.43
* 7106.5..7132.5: 10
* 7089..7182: 9.98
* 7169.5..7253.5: 10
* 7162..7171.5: 10.1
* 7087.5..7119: 9.86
